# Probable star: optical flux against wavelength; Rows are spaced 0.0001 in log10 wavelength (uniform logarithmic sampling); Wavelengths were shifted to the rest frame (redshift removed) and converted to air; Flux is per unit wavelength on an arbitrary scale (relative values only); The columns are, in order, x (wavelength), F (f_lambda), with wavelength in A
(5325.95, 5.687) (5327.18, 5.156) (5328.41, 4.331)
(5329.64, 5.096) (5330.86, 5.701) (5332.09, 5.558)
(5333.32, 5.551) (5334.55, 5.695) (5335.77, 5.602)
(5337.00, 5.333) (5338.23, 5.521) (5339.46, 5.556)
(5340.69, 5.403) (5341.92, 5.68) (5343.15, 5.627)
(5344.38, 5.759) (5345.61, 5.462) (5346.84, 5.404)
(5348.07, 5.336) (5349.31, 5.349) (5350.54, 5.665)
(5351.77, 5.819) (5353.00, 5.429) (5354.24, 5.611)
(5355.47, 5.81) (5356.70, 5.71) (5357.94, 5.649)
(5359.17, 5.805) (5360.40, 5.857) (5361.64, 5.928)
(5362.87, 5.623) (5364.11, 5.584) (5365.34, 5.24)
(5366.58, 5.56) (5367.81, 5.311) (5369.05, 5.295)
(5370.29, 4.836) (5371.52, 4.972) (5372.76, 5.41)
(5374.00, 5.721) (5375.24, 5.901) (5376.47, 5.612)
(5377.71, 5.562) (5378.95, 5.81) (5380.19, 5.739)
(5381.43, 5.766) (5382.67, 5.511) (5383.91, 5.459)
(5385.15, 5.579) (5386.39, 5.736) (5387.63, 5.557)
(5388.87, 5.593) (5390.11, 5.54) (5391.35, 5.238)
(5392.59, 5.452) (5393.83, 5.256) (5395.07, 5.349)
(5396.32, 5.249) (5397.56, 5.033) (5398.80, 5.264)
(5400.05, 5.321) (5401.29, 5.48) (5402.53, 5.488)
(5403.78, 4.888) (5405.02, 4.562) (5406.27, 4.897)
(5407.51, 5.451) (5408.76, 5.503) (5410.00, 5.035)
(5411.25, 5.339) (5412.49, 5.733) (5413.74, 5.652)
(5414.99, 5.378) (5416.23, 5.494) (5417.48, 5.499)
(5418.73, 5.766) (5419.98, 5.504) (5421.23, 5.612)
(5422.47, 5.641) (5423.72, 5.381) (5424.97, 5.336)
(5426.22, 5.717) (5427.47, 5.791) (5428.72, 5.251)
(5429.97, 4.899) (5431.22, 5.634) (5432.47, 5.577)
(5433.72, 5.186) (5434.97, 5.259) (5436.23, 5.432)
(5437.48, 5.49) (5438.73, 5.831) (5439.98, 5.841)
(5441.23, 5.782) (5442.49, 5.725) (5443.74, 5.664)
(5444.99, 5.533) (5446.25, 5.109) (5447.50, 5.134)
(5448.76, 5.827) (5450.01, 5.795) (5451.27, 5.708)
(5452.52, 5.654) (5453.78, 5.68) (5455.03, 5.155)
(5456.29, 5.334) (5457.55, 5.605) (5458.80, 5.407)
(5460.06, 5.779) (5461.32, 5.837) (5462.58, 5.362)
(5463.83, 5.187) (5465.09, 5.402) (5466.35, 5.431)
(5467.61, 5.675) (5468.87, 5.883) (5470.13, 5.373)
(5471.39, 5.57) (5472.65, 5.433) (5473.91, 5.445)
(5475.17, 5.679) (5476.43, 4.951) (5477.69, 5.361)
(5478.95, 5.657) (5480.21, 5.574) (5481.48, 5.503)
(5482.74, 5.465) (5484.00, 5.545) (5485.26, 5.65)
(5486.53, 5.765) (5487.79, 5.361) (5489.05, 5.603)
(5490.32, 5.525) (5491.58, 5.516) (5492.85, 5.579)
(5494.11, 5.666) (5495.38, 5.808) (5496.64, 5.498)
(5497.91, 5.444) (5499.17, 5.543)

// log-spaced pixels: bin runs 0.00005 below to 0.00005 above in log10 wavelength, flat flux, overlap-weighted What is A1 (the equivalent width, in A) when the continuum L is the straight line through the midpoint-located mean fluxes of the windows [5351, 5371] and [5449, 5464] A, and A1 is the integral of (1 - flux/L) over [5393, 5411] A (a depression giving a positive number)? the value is 1.2 A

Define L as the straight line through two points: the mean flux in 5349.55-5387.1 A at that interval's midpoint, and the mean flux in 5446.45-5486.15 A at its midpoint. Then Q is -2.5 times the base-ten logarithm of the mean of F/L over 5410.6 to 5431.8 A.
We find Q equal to 0.01 mag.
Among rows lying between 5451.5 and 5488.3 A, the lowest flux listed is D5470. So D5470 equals 4.951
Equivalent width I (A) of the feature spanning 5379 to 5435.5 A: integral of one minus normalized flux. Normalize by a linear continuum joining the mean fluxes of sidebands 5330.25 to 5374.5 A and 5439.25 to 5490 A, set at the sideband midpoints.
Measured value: 1.2 A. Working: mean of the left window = 5.54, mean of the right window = 5.54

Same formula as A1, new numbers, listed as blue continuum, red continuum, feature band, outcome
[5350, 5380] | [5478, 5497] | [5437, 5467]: 0.13 A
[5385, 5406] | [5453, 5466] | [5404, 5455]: -0.69 A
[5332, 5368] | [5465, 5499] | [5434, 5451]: -0.05 A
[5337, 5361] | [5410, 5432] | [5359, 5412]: 1.16 A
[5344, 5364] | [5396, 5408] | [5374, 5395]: -0.97 A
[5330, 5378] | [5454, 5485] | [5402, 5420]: 0.58 A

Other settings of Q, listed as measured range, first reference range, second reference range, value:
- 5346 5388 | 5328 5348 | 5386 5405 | -0.03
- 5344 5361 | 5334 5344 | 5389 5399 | -0.02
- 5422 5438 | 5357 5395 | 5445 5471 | 0.02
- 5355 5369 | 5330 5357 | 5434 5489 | -0.01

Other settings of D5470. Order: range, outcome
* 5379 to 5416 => 4.562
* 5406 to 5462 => 4.897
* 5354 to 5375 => 4.836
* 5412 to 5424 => 5.378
